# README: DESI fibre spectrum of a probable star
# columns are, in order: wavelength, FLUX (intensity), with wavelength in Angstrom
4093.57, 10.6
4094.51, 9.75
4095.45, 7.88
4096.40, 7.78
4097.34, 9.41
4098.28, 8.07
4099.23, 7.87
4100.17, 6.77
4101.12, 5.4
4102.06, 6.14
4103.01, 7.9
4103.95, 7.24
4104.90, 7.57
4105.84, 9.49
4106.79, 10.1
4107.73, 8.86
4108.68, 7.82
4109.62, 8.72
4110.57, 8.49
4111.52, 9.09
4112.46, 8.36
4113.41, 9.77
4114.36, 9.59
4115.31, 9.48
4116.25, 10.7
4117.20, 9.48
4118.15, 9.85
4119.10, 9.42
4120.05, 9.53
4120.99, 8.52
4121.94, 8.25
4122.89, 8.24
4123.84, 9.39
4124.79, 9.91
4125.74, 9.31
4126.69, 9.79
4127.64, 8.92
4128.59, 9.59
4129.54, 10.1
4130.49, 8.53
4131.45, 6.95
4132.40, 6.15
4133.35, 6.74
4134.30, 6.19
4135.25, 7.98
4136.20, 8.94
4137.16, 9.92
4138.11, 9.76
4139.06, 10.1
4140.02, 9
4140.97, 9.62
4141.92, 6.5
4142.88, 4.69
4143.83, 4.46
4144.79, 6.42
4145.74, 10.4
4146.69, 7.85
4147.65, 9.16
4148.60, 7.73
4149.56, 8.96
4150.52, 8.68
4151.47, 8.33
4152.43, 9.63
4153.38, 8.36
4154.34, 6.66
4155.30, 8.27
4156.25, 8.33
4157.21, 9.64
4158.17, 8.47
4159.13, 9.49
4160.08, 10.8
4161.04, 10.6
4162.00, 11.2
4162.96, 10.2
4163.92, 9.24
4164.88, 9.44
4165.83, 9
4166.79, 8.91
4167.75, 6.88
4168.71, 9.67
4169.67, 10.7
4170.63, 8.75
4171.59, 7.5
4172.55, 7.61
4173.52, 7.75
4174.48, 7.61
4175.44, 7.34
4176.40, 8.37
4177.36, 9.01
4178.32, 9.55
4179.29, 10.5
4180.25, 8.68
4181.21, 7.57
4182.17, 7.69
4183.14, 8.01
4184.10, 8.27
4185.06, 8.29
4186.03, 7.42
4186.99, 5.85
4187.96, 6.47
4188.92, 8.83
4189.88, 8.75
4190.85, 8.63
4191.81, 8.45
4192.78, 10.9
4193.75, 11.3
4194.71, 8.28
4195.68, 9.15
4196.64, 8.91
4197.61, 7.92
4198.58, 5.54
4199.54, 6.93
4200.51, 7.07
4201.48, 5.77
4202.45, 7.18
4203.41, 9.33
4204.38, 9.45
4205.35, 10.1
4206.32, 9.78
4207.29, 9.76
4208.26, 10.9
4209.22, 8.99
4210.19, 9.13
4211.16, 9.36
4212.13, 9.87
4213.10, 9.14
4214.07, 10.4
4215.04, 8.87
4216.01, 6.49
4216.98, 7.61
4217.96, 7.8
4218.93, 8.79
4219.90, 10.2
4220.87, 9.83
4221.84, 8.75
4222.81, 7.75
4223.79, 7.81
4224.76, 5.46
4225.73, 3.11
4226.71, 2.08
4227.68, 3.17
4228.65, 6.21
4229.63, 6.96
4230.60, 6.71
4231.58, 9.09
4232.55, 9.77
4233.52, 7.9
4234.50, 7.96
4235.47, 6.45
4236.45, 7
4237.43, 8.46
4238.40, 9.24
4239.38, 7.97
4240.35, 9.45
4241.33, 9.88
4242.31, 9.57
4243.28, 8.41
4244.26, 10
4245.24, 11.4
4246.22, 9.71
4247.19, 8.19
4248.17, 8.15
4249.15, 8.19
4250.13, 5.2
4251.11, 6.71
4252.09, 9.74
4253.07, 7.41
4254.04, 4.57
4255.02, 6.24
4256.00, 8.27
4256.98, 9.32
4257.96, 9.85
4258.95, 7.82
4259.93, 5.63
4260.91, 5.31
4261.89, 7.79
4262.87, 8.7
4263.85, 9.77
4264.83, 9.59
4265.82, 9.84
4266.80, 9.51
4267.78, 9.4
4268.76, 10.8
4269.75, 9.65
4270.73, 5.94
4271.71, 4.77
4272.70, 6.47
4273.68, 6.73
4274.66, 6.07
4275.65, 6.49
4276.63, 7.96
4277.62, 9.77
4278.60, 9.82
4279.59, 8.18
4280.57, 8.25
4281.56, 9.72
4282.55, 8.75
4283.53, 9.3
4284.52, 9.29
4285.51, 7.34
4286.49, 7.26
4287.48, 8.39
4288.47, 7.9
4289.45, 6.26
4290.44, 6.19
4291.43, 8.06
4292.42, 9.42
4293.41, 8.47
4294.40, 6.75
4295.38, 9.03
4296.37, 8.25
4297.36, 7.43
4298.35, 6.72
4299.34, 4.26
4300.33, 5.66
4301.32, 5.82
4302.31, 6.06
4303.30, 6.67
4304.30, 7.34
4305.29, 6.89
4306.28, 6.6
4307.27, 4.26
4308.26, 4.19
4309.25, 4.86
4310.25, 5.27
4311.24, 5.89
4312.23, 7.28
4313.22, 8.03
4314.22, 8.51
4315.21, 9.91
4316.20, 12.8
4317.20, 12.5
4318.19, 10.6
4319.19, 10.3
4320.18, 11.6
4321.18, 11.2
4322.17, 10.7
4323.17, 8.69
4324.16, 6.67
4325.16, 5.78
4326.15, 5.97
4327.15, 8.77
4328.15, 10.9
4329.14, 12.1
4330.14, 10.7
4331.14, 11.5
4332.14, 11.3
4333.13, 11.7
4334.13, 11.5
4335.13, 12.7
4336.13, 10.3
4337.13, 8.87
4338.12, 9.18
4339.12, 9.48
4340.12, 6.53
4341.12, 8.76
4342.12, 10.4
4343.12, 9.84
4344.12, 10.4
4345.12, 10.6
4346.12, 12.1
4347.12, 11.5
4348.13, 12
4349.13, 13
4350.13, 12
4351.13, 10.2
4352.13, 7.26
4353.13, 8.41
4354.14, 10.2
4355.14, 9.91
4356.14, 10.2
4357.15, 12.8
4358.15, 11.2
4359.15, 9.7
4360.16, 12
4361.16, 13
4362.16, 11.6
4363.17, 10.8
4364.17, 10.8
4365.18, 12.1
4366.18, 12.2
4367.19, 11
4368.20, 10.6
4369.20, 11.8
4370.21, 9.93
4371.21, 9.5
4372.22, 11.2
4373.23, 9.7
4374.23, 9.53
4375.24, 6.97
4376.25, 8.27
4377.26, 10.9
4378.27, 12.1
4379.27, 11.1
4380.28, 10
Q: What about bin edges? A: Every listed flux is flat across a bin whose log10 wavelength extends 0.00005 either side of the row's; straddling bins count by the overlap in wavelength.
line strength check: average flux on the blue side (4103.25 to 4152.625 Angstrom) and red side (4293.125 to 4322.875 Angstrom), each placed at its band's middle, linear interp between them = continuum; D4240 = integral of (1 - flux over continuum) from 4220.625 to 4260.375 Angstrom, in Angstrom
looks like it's 2.0 Angstrom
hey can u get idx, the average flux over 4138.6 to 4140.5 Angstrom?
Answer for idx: 9.53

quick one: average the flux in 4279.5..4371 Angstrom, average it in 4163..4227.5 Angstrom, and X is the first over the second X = 1.11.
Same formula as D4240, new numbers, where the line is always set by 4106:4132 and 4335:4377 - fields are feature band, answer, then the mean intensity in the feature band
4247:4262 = 3.8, 7.37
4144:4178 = 2.3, 8.74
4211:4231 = 4.7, 7.42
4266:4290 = 4.6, 8.1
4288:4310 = 7.5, 6.67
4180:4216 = 3.9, 8.54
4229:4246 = 2.1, 8.6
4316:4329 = 0.7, 9.72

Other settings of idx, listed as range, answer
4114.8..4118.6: 9.88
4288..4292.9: 7.56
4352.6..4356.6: 9.66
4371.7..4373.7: 10.4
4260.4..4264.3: 7.87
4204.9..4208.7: 10.1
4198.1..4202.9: 6.49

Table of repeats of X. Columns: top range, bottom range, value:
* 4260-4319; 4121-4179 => 0.90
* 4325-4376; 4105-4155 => 1.21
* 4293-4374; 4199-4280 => 1.17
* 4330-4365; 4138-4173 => 1.23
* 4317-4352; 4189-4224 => 1.17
